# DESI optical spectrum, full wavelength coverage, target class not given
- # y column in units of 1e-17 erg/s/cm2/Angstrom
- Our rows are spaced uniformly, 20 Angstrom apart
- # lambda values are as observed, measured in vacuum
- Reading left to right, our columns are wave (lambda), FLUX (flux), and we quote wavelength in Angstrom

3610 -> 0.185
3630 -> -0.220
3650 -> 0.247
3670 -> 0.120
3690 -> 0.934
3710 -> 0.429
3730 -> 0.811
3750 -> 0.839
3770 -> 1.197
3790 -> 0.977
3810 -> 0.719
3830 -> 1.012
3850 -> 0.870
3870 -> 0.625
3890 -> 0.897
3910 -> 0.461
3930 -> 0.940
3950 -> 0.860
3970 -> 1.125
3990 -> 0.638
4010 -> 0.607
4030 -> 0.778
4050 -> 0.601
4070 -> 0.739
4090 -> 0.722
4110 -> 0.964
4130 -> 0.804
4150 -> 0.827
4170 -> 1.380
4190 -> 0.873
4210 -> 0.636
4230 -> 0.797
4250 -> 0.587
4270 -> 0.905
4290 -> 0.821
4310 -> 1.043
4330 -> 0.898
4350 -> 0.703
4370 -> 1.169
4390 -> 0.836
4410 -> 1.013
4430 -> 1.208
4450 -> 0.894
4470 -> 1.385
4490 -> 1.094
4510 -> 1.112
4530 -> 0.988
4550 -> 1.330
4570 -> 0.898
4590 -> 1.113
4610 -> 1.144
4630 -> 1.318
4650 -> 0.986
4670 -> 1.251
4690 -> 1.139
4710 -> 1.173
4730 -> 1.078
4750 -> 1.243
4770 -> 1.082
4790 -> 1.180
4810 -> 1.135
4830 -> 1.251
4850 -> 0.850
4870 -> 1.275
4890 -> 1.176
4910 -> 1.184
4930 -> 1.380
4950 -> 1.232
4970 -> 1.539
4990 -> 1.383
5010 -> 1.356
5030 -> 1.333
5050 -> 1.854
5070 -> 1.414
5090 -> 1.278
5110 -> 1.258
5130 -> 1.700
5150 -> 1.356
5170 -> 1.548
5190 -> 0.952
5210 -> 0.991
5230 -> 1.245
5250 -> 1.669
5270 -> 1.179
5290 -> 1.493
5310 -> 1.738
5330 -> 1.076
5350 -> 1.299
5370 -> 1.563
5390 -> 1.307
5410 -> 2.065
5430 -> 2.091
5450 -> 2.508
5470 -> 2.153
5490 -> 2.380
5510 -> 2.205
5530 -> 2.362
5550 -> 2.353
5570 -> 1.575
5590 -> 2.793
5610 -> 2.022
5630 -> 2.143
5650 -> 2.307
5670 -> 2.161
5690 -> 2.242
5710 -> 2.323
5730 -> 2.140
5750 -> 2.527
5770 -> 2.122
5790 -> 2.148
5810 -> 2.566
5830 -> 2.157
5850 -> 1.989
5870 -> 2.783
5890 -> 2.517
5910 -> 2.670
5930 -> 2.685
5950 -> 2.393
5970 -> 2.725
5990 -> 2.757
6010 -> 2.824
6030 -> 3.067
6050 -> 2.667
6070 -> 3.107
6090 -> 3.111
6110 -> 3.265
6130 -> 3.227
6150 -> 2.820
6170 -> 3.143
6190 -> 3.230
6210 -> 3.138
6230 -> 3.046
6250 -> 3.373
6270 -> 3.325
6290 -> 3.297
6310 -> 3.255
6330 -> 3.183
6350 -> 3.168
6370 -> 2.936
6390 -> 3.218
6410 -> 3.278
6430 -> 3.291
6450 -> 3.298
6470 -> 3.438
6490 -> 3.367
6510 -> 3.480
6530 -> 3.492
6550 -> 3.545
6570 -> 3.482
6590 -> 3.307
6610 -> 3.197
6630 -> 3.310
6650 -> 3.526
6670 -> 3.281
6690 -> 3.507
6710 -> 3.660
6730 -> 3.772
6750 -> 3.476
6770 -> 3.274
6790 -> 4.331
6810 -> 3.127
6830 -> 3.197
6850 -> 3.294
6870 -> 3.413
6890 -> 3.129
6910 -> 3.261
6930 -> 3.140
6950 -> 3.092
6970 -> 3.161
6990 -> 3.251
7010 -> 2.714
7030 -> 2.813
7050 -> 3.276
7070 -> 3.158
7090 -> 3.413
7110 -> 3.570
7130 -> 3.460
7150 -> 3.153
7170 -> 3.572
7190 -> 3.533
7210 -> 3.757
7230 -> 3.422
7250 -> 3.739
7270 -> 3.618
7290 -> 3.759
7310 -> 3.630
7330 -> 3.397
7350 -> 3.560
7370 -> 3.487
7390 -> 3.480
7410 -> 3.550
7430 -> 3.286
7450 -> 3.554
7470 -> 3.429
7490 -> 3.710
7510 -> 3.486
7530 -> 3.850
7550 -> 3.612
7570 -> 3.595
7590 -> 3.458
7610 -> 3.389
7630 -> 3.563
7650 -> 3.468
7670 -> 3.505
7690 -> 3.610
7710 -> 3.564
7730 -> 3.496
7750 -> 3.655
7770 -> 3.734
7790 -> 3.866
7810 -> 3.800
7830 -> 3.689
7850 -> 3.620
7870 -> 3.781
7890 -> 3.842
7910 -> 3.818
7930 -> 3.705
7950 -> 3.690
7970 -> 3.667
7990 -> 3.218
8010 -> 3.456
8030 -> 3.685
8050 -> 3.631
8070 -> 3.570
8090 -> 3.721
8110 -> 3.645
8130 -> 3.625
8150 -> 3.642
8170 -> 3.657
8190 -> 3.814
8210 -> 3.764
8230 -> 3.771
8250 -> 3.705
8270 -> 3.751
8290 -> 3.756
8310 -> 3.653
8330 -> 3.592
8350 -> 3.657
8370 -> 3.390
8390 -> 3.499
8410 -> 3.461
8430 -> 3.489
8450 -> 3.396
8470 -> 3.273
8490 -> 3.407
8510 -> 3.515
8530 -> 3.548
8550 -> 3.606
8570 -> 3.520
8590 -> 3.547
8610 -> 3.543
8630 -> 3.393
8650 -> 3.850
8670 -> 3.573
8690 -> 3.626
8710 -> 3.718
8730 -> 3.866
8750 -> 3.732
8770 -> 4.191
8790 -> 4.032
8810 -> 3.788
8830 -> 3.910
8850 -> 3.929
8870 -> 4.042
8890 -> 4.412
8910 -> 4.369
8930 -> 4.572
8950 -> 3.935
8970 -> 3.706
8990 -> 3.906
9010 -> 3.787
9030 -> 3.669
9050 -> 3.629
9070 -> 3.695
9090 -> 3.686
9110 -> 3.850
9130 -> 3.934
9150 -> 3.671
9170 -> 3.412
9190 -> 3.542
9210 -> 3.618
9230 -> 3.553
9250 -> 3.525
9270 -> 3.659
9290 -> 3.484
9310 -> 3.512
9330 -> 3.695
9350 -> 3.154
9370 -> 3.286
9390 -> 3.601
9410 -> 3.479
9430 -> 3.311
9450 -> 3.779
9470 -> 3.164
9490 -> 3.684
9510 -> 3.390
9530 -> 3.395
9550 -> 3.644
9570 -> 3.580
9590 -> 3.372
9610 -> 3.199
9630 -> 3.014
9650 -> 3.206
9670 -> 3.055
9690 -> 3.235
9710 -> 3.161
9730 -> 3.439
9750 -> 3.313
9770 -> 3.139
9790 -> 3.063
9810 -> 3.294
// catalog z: 0.36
